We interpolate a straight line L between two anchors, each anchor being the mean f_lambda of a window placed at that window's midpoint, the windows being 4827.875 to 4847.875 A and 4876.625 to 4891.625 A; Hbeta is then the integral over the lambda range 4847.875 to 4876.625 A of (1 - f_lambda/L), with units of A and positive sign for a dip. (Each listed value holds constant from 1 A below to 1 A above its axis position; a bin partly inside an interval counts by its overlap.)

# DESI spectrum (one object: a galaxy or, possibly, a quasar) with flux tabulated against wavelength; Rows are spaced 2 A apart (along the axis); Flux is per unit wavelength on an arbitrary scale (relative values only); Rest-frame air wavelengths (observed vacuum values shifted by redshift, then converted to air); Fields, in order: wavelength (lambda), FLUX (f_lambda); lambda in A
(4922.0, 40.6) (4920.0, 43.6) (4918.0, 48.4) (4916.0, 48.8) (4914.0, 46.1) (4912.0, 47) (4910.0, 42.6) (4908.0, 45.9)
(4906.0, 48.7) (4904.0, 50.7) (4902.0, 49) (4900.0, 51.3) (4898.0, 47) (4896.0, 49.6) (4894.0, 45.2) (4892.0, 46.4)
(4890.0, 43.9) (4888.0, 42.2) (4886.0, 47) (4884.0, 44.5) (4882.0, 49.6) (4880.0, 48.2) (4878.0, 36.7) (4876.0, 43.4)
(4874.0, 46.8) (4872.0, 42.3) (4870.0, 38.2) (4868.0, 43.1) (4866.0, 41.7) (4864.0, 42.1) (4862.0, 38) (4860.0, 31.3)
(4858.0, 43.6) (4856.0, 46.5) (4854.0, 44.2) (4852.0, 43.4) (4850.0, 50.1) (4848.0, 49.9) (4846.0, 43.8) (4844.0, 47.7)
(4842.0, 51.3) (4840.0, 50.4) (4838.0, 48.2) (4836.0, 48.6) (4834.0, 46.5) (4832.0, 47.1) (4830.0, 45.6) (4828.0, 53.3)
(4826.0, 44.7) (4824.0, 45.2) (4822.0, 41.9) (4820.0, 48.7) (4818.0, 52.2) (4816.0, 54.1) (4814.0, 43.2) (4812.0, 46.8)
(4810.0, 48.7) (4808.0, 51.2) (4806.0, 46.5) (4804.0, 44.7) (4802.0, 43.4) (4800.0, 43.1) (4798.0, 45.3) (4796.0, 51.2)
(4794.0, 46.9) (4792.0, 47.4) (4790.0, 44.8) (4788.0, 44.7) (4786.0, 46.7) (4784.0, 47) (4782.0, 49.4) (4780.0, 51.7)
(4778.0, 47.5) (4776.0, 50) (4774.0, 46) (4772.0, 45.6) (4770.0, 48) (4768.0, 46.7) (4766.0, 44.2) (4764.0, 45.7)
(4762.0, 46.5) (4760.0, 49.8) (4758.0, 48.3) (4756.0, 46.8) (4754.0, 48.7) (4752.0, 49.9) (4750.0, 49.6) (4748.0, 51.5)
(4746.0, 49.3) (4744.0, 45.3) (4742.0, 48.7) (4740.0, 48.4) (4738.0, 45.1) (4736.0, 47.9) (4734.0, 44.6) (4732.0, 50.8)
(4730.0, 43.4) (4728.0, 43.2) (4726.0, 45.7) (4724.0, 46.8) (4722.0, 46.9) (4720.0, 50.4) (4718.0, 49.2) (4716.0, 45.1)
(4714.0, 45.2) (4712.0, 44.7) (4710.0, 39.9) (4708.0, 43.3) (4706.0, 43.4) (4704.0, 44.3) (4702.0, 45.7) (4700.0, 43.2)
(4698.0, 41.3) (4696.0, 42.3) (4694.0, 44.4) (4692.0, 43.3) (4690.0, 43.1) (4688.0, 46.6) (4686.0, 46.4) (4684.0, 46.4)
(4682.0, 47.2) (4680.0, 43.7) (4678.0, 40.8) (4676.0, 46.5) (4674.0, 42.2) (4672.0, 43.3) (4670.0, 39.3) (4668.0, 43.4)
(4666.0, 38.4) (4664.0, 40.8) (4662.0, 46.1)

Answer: 2.19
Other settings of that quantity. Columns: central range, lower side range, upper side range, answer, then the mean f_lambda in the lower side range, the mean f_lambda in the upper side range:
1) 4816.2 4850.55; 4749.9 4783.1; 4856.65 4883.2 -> -3.12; 47.9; 42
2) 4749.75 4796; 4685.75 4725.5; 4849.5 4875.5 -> -4.05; 44.8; 42.3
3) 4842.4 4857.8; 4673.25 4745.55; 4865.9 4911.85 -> -0.38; 45.2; 45.5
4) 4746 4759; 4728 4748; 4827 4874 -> -0.64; 47.1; 45.1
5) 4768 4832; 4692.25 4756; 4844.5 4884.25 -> -3.80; 46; 43.4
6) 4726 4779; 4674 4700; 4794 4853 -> -1.81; 44.2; 47.5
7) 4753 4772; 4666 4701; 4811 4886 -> -1.11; 43.6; 45.5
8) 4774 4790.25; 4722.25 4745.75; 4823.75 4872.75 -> -0.66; 46.5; 45.1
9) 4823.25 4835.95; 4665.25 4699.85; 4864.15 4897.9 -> -0.90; 43.5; 44.3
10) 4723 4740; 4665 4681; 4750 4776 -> -0.19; 42.2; 47.4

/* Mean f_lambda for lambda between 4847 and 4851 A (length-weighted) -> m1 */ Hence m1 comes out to 50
